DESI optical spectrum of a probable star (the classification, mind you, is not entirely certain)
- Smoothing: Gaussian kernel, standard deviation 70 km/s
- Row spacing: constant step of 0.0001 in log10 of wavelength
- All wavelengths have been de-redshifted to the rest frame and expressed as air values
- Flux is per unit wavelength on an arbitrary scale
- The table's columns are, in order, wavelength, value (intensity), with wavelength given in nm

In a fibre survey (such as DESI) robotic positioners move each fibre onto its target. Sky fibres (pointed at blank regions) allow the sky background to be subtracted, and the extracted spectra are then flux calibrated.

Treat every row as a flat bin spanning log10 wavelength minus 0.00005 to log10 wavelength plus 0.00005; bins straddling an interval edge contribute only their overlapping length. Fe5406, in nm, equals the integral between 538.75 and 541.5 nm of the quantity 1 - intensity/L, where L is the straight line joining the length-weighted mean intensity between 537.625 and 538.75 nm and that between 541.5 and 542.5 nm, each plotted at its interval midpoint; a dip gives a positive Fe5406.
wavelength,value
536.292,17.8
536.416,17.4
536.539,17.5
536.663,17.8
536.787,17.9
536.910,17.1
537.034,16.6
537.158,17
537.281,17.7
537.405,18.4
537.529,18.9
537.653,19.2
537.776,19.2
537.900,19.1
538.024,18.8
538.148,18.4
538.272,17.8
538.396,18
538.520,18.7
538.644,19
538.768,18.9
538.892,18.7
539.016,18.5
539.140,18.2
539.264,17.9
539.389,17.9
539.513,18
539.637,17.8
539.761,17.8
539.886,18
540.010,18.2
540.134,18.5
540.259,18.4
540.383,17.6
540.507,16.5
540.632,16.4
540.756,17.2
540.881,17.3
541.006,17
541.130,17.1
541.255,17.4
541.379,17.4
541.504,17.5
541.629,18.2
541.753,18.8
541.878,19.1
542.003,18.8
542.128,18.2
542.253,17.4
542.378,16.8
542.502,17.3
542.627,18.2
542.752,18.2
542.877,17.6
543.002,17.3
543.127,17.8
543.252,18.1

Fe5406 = 0.10 nm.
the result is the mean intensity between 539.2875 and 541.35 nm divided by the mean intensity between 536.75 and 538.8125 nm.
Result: 1.0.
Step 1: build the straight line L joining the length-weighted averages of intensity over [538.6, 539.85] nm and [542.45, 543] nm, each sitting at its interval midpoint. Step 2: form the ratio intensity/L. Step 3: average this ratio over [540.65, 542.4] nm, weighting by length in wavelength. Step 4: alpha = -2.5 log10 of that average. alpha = 0.01 mag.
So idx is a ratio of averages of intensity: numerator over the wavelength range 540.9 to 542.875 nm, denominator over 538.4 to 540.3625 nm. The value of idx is 0.97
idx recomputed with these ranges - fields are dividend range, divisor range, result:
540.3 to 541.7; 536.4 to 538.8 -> 0.95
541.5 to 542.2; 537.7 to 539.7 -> 1.00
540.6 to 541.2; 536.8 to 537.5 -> 0.97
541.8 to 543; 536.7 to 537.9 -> 0.99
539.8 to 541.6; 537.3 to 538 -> 0.93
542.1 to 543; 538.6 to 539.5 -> 0.96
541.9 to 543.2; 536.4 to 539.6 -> 0.98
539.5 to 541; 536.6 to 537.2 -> 1.02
